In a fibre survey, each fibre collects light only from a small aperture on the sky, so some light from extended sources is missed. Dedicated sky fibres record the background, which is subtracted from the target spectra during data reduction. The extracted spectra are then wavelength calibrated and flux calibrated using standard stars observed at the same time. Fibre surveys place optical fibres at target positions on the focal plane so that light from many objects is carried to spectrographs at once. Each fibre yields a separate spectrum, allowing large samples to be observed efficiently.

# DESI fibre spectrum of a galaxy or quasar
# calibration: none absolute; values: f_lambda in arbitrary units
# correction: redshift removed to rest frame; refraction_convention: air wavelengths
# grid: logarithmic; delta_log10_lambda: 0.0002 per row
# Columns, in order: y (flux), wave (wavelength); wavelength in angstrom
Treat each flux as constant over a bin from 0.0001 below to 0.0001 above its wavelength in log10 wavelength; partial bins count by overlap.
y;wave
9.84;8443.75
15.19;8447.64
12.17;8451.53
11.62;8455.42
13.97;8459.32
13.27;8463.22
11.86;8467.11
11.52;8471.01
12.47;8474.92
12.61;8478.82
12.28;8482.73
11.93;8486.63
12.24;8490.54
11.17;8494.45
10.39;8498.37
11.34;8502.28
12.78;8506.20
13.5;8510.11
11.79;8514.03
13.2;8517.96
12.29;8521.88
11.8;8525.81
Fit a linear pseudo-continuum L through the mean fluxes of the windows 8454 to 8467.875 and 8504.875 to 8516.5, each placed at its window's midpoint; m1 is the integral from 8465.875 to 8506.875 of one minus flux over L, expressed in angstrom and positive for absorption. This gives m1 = 2.9 angstrom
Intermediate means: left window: 12.8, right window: 12.7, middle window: 11.8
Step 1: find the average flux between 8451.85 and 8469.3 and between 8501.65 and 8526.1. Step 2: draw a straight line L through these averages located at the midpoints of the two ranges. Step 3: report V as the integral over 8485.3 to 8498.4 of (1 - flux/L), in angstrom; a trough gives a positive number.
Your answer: 1.0 angstrom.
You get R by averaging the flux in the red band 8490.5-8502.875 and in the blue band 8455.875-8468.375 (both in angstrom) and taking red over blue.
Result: 0.86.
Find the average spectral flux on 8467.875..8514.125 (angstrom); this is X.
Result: 12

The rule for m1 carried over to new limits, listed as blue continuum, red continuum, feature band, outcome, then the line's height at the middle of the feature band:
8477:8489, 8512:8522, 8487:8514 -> 1.02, 12.4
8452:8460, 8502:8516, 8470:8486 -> 0.31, 12.5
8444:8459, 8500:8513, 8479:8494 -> 0.53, 12.6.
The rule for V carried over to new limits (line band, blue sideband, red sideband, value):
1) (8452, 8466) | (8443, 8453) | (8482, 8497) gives -0.4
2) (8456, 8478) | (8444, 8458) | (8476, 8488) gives -0.1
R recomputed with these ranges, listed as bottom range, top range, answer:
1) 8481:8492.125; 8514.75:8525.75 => 1.03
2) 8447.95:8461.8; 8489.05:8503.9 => 0.87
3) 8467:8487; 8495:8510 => 0.96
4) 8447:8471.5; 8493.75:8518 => 0.94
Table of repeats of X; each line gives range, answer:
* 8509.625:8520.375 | 12.7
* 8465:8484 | 12.2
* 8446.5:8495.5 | 12.5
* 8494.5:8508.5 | 11.5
